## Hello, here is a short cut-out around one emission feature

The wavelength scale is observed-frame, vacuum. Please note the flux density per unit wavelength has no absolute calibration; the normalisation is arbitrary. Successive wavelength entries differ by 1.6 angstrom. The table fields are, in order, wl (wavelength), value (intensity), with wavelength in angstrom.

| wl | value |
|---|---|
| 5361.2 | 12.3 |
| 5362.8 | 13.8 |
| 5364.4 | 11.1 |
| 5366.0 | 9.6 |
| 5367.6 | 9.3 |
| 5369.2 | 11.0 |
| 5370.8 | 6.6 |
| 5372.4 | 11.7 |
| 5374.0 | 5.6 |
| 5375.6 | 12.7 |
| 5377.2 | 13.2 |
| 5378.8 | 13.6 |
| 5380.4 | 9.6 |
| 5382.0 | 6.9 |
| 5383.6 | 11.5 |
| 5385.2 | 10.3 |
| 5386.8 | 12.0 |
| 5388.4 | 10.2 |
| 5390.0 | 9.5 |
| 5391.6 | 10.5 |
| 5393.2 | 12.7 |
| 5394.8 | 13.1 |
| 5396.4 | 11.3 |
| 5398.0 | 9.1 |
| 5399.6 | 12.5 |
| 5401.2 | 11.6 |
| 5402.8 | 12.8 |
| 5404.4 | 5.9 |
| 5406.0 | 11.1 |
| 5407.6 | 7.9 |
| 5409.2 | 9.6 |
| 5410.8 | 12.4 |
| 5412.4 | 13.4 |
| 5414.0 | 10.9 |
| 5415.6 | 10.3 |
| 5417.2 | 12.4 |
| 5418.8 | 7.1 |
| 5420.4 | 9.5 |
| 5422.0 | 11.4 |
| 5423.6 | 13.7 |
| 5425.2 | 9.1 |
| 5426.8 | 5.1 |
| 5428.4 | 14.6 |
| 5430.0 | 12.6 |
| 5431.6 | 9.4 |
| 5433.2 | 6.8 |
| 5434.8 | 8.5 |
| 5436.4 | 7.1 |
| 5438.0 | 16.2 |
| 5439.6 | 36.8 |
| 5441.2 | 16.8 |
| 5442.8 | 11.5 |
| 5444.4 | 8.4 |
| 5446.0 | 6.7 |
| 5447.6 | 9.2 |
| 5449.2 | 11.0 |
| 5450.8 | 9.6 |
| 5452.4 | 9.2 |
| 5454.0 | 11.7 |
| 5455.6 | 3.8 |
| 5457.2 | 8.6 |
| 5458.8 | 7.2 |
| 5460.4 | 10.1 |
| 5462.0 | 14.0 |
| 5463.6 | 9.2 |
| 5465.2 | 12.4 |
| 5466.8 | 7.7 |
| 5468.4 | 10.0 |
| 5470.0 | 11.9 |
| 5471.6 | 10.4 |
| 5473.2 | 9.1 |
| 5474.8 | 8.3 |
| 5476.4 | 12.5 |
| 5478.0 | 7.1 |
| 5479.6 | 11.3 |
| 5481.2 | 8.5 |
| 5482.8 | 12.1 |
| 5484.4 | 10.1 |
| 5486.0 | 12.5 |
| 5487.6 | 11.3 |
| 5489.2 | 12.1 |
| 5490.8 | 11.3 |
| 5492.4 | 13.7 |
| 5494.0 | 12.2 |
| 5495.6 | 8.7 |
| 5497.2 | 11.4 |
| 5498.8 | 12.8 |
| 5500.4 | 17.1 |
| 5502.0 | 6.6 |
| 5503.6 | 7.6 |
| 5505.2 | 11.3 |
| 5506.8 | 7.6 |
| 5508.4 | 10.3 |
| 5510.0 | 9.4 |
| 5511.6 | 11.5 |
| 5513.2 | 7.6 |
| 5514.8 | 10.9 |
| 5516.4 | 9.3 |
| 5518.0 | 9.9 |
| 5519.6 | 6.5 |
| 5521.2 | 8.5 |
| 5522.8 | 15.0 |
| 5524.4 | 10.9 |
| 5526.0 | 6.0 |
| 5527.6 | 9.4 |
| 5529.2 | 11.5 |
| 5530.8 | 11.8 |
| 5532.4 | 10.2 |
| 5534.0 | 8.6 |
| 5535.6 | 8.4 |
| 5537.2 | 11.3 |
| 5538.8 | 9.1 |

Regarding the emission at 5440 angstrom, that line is H-beta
